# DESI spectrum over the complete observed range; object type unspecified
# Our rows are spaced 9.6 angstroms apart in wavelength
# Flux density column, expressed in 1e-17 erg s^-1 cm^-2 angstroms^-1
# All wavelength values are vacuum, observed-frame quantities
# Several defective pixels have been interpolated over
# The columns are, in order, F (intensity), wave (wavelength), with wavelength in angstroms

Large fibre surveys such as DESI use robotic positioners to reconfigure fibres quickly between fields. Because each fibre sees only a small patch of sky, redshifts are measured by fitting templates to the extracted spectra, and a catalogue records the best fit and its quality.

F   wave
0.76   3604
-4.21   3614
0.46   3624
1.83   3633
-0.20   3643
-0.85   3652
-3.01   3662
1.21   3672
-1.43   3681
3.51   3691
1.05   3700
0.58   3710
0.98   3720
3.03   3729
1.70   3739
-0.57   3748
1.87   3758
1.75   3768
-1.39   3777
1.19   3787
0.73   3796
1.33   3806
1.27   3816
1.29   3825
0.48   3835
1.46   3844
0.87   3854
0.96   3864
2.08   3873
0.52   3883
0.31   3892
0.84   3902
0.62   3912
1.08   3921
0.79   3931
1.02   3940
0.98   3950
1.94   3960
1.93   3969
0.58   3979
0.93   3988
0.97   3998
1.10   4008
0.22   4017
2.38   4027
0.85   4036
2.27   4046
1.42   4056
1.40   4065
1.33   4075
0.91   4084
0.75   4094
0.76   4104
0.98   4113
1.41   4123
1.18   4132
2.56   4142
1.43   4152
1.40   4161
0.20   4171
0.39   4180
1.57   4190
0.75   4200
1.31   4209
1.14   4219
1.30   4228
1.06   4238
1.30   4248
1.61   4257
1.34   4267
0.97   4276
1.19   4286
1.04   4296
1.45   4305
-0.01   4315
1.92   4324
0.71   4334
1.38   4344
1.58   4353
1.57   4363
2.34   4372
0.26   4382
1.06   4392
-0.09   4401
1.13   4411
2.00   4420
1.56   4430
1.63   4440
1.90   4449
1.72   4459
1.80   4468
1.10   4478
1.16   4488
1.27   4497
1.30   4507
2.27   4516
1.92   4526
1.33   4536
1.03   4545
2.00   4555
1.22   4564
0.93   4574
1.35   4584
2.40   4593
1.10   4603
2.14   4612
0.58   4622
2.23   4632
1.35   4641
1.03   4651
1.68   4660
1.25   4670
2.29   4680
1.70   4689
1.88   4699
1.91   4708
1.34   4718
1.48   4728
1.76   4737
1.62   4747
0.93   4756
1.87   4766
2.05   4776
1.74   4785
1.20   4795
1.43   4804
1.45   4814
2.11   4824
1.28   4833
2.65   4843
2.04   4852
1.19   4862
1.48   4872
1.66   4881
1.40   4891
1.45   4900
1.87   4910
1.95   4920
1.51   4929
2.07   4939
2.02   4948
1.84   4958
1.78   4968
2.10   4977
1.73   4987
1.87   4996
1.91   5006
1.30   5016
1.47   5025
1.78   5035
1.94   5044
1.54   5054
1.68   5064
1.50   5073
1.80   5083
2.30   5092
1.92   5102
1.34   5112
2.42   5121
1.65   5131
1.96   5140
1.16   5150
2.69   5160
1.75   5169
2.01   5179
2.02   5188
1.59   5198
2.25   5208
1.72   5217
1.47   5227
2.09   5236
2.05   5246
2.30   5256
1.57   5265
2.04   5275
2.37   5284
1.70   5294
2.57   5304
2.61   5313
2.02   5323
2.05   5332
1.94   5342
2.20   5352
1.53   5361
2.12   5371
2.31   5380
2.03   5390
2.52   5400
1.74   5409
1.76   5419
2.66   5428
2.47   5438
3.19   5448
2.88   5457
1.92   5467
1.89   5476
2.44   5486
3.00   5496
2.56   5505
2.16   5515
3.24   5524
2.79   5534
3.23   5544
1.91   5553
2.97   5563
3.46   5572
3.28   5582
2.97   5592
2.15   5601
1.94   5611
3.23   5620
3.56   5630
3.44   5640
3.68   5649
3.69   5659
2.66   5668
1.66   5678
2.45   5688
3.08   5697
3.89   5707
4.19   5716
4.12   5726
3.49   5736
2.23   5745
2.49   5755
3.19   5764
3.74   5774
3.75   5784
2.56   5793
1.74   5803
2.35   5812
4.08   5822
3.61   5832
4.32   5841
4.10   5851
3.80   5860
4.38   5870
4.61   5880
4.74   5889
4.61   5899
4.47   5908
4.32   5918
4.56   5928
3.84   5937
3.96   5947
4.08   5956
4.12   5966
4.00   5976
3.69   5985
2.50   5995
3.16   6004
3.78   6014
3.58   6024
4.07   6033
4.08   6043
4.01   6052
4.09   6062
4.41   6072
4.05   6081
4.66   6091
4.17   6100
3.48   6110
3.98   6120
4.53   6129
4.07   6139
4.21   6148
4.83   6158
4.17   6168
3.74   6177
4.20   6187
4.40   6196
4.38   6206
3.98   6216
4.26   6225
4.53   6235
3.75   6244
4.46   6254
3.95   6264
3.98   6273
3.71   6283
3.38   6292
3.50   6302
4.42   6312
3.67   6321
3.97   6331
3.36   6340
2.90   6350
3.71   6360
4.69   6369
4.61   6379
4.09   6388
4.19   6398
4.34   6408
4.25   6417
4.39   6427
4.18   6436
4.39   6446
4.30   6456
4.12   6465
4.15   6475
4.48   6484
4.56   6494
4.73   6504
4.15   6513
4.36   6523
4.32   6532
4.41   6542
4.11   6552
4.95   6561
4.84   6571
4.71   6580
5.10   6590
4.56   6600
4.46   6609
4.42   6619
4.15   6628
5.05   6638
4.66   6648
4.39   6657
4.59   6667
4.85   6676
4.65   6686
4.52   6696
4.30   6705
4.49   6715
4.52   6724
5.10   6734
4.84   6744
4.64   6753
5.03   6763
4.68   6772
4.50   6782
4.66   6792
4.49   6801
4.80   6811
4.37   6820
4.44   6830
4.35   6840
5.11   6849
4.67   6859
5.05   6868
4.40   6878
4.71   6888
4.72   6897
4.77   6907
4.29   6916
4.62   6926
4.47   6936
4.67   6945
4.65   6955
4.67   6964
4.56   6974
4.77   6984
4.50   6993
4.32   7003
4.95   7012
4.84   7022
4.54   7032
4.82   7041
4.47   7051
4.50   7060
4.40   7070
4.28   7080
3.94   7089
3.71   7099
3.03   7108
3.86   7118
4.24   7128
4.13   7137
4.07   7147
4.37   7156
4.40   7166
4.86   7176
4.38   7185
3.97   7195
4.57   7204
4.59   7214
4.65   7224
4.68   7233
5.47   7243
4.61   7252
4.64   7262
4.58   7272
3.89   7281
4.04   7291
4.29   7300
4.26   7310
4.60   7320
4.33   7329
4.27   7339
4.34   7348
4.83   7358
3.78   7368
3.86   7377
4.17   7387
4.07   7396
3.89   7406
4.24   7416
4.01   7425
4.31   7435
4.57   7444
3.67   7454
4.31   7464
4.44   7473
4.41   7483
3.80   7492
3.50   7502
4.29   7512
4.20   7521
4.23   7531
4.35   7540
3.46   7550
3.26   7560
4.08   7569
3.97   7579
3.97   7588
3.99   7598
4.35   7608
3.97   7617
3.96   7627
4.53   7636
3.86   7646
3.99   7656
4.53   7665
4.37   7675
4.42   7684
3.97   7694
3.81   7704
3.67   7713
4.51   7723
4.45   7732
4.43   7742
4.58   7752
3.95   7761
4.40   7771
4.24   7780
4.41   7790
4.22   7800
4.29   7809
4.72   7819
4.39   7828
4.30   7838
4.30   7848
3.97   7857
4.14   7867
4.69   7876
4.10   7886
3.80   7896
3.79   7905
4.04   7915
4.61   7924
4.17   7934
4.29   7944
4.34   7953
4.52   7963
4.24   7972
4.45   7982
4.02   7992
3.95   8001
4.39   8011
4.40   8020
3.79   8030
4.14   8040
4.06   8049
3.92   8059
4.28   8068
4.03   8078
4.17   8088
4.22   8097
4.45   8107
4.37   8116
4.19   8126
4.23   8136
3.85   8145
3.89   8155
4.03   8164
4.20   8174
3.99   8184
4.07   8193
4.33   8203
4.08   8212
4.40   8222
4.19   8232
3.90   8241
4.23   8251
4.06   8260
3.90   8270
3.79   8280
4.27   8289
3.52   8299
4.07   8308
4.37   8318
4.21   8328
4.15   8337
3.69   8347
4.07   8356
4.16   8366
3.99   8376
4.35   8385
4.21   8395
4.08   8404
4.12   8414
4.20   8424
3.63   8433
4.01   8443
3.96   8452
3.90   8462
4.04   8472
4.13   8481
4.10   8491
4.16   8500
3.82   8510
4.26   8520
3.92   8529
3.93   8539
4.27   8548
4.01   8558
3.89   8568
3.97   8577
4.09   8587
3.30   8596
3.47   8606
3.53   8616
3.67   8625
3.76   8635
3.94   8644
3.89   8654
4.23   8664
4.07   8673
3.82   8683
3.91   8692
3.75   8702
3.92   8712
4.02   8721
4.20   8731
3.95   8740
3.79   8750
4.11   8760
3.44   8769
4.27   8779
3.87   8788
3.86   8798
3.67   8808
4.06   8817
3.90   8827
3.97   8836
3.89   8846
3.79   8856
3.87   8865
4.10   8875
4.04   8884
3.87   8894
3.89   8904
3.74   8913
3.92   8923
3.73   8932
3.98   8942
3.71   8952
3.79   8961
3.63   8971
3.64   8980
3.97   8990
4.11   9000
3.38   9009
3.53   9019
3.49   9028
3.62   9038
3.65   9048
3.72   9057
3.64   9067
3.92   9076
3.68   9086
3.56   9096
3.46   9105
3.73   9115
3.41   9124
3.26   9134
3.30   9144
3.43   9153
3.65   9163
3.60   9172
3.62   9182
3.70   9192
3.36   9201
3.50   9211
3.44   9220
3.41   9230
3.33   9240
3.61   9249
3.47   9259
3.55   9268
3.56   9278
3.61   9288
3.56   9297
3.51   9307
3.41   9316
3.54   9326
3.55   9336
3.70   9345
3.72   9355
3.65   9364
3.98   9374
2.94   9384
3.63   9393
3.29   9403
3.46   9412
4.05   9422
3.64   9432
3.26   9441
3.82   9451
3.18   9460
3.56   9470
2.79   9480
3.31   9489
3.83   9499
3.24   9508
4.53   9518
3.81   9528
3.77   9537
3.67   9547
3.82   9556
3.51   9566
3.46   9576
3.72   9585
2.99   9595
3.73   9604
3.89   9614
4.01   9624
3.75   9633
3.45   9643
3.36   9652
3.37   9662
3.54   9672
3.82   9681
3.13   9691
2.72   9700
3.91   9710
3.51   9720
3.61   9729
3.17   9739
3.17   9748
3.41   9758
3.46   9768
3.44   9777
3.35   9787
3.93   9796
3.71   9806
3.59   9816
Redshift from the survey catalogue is 0.461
